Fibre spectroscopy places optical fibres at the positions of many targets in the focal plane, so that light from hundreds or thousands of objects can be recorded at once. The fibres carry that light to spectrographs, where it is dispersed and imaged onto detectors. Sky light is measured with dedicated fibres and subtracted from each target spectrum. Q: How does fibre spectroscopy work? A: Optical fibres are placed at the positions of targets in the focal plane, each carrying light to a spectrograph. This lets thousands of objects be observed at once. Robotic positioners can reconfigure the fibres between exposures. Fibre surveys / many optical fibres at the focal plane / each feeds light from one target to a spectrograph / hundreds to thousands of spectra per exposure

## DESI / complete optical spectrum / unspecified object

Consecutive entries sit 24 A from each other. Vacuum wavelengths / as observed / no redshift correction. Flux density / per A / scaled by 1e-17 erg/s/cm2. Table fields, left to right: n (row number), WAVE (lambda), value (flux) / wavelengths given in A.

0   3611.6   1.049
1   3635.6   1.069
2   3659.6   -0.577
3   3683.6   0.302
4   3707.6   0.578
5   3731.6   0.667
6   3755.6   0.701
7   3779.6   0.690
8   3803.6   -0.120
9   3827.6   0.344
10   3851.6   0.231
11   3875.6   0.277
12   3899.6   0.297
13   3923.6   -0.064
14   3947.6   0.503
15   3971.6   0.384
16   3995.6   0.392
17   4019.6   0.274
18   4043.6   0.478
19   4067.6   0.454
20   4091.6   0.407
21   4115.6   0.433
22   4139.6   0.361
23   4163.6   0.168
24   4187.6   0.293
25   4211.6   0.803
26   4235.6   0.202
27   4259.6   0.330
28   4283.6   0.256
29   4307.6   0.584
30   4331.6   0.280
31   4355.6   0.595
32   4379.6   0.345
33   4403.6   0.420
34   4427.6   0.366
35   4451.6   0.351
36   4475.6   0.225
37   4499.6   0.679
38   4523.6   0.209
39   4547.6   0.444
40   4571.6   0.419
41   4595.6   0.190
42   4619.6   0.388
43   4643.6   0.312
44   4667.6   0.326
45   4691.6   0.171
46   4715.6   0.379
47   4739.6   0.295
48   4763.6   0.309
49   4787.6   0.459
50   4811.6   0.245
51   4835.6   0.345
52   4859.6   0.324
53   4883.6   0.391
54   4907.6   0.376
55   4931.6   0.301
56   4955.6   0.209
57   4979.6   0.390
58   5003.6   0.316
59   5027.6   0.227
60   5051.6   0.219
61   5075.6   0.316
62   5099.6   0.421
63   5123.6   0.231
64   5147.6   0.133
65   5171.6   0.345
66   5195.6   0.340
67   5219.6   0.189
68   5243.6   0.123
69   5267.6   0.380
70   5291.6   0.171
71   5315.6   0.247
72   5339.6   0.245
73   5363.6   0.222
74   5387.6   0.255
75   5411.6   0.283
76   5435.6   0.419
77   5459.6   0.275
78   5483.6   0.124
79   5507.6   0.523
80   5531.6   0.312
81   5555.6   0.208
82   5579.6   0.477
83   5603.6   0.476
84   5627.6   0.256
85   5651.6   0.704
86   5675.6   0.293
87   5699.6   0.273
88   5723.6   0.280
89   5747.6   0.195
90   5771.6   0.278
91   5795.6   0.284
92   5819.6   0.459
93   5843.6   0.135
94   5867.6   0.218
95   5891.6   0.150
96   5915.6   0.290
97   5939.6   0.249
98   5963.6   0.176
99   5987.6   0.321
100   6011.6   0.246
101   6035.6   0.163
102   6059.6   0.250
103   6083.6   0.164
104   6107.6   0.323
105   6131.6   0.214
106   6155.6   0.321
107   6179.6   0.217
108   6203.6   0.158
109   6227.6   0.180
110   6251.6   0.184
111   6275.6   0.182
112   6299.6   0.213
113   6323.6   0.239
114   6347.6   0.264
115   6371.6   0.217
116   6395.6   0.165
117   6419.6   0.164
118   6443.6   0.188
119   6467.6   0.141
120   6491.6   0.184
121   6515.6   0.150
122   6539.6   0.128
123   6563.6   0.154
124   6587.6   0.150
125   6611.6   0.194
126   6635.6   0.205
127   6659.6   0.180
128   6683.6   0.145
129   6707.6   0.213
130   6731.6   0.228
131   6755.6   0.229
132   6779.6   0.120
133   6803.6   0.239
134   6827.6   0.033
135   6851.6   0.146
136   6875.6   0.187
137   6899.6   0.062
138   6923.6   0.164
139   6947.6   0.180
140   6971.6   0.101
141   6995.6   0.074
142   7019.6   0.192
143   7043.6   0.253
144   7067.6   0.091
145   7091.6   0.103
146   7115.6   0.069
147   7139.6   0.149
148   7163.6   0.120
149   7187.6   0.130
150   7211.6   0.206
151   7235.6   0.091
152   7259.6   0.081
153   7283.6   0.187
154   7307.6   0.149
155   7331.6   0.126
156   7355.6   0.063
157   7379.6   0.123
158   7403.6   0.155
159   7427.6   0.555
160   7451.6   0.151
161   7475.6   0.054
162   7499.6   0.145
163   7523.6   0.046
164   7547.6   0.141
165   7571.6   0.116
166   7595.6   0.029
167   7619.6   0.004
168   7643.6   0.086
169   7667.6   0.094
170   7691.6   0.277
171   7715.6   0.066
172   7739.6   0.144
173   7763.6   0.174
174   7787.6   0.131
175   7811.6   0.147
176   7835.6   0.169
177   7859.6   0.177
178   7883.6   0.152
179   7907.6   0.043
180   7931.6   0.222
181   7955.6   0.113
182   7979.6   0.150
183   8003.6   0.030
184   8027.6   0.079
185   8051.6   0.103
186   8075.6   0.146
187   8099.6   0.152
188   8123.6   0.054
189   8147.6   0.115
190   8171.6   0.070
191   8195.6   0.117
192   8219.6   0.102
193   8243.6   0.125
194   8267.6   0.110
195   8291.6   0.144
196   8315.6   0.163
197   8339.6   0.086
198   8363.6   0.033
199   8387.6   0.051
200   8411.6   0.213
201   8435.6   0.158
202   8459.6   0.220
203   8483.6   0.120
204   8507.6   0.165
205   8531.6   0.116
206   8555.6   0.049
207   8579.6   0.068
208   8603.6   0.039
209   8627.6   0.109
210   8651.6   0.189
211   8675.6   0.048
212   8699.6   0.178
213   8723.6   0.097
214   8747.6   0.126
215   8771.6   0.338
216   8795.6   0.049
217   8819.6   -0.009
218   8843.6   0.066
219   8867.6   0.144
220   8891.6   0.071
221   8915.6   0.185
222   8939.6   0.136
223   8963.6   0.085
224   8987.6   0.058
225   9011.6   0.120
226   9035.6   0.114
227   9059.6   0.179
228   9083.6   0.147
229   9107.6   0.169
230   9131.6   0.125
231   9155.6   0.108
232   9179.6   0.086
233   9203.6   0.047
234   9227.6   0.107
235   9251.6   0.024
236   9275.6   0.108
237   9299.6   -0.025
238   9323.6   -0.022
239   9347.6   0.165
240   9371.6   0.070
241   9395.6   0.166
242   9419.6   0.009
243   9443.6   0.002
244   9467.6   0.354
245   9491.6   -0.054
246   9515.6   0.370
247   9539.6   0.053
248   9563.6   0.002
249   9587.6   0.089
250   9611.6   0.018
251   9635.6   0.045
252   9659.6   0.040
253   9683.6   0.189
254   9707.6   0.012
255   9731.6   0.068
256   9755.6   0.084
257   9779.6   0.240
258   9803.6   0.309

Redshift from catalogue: 0.13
